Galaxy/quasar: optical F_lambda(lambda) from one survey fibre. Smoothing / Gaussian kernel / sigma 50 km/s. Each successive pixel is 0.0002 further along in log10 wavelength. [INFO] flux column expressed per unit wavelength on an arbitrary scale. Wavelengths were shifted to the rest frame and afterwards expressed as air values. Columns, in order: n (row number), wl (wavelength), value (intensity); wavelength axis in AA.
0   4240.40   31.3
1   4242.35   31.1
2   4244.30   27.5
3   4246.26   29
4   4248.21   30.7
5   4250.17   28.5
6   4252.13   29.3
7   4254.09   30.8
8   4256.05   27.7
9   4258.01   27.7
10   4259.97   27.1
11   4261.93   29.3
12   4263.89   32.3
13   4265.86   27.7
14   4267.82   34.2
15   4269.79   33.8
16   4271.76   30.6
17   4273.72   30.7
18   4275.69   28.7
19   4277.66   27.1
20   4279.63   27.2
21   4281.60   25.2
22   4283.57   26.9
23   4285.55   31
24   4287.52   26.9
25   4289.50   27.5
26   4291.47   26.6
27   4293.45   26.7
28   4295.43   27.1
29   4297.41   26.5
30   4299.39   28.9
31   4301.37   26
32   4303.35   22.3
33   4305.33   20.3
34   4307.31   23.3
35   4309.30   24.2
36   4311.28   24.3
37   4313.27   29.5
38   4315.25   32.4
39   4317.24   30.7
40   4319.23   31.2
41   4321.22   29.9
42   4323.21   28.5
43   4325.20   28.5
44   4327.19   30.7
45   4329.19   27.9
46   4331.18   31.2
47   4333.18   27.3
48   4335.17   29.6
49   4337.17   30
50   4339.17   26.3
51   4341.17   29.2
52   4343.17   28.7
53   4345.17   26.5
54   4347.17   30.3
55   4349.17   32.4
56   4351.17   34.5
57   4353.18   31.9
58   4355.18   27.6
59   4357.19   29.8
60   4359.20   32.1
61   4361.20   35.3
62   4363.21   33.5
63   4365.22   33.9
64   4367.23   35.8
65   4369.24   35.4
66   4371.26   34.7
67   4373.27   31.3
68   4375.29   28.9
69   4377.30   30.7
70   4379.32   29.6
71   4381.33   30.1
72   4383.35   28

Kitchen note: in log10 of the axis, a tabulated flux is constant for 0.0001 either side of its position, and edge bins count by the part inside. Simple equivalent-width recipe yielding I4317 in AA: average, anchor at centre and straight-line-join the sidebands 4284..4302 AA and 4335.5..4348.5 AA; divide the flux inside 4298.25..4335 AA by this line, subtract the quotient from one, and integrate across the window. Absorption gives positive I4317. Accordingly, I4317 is 0.51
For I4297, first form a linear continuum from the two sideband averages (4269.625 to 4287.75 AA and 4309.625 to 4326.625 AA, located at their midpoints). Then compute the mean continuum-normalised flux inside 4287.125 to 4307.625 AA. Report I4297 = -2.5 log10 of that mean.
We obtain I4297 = 0.13 mag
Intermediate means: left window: 28.7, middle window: 25.7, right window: 29.2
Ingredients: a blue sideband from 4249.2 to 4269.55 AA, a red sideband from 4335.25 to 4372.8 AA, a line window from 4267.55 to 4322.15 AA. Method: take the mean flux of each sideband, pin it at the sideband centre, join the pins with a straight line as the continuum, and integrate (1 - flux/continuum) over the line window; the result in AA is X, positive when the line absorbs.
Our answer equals 4.6 AA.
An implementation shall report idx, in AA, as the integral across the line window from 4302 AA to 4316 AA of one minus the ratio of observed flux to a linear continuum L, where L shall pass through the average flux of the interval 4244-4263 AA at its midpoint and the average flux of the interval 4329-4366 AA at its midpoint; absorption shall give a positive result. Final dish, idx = 2.2 AA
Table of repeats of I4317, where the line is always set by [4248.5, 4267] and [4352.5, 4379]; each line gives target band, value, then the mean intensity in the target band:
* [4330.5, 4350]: 1.52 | 29.1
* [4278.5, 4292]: 1.14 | 27.4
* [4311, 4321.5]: 0.27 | 30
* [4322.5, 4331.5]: 0.55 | 29.3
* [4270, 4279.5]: 0.03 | 29.5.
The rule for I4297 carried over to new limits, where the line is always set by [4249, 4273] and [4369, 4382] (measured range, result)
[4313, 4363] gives 0.03 mag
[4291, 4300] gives 0.12 mag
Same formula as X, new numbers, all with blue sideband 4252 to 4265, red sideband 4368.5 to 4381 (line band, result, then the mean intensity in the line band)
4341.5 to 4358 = 0.47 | 30.2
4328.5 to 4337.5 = 0.45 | 29.2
